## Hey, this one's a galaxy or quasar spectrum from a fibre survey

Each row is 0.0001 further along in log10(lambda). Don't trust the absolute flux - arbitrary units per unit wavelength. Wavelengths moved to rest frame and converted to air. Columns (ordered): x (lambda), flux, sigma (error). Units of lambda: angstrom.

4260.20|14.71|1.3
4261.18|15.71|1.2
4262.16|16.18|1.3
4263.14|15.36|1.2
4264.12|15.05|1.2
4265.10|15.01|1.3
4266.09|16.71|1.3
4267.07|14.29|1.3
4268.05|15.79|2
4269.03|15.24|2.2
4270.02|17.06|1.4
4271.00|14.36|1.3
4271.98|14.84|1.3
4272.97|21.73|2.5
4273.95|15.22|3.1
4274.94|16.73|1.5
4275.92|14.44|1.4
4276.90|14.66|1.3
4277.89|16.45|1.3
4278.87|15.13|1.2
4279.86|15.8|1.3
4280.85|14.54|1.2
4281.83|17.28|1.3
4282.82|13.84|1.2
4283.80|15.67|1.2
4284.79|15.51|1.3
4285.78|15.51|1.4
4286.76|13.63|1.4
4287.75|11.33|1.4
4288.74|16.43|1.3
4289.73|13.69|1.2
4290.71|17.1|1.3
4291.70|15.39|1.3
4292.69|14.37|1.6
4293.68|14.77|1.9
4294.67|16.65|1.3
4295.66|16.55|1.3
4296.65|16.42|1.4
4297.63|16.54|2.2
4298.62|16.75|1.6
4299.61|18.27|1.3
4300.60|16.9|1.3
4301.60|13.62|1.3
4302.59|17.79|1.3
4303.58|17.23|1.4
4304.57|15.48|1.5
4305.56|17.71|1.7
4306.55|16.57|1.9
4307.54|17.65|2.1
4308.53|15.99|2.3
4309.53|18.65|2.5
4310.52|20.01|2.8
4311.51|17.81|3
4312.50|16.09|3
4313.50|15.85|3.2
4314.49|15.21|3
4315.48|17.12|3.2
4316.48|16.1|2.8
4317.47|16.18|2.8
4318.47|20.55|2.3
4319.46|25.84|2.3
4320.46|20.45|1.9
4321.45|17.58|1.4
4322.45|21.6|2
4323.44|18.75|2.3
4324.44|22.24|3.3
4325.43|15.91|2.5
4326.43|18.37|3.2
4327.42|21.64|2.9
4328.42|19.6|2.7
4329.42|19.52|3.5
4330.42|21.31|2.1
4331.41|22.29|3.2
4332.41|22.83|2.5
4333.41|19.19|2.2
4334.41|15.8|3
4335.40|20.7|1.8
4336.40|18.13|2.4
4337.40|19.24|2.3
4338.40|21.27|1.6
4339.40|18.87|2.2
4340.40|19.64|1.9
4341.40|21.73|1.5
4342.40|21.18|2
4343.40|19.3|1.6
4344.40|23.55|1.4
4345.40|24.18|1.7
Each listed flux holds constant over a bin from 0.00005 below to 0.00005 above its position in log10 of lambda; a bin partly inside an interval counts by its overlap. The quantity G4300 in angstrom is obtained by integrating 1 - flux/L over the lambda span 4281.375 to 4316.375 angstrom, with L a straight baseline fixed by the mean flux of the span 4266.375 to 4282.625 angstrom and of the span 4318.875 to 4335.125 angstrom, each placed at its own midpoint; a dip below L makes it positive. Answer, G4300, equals 3.3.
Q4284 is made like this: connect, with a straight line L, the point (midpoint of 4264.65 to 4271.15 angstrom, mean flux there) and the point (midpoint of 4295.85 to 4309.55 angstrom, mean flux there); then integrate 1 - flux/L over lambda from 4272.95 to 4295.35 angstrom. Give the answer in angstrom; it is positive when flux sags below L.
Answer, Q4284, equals 1.1 angstrom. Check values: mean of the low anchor 15.5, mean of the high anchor 16.8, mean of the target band 15.3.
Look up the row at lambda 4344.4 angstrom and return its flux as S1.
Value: 23.55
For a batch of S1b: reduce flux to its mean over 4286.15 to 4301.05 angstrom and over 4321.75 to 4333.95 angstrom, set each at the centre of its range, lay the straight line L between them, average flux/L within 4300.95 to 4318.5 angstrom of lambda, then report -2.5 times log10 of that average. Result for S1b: 0.06 mag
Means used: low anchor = 15.7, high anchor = 20.2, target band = 16.9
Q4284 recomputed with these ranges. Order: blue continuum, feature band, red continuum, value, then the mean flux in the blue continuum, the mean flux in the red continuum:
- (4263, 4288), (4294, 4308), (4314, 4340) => 0.60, 15.5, 19.5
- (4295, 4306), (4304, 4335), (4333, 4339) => -1.30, 16.7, 19.1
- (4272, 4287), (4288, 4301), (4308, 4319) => 0.30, 15.7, 17.3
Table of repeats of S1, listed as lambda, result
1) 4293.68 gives 14.77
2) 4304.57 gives 15.48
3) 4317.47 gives 16.18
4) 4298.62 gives 16.75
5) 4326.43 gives 18.37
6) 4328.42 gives 19.6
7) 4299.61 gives 18.27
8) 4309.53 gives 18.65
